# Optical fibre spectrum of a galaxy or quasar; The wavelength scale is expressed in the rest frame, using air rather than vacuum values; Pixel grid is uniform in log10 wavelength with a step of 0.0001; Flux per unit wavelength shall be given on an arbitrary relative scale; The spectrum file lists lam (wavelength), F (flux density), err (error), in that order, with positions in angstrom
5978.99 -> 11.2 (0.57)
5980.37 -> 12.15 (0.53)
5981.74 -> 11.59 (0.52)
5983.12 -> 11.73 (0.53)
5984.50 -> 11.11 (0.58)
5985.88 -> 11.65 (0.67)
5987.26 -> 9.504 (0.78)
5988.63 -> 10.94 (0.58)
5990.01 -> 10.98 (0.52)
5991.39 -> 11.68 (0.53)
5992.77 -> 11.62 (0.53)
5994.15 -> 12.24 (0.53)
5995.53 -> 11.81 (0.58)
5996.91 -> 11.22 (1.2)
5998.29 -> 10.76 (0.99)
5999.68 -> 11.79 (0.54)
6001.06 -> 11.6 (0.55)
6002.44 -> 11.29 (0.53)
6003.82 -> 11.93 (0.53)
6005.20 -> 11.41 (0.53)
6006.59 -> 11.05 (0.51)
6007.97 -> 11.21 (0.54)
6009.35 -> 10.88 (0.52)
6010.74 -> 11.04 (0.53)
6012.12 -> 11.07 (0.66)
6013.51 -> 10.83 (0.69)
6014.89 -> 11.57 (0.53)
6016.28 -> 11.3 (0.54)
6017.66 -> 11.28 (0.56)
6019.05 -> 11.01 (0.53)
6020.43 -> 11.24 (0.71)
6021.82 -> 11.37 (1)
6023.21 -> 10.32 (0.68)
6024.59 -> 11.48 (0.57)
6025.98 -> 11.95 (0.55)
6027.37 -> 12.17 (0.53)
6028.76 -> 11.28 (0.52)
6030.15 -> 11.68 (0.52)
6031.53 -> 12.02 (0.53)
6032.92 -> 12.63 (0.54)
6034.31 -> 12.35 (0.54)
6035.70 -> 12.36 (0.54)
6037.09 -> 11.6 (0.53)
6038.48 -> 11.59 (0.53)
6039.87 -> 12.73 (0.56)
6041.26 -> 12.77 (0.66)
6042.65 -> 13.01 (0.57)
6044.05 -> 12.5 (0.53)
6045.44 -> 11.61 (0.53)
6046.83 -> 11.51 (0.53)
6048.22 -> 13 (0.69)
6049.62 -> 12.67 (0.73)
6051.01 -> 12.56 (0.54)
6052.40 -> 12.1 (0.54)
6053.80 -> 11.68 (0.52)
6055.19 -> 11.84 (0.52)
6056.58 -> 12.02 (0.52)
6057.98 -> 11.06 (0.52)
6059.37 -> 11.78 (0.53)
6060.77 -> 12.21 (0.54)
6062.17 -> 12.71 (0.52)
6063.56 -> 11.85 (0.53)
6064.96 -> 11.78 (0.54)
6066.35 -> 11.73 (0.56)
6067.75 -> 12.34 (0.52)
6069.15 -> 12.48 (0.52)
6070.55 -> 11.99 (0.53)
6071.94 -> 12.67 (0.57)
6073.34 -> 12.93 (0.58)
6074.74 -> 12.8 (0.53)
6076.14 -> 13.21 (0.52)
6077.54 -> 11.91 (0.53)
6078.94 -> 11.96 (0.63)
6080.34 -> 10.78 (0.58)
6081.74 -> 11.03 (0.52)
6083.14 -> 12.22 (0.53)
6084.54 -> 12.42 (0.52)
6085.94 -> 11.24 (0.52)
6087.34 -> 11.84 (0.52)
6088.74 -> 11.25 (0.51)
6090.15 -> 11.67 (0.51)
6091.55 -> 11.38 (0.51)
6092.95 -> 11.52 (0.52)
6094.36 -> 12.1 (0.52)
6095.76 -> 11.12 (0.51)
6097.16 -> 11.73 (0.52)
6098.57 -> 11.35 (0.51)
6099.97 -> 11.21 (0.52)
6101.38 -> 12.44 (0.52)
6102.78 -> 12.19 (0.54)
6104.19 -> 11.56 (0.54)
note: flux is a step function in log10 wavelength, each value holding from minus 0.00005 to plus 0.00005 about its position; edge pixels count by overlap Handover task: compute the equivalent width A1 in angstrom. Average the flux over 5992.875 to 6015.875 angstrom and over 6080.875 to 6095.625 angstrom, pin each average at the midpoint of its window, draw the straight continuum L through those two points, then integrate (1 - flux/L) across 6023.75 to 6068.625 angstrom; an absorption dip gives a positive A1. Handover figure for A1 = -2.3 angstrom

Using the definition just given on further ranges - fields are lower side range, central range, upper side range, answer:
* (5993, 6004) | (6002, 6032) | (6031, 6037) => 1.5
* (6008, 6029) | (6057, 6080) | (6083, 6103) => -1.3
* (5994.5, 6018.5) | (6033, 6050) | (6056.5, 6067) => -0.9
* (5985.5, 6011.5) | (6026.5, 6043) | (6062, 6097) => -0.8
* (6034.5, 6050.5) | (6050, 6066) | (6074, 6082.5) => 0.2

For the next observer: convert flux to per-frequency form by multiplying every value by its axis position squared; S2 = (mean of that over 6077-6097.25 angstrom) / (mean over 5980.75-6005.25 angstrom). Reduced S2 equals 1.05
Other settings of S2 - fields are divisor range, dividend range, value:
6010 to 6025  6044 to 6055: 1.11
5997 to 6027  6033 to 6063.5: 1.09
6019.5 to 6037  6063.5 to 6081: 1.06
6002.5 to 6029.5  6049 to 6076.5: 1.10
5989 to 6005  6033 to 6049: 1.08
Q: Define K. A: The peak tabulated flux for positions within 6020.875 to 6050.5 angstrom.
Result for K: 13.01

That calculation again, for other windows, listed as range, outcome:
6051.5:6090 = 13.21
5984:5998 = 12.24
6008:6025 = 11.57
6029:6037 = 12.63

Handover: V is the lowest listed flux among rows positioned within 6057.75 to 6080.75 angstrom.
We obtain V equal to 10.78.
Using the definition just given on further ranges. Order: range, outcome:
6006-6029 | 10.32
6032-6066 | 11.06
